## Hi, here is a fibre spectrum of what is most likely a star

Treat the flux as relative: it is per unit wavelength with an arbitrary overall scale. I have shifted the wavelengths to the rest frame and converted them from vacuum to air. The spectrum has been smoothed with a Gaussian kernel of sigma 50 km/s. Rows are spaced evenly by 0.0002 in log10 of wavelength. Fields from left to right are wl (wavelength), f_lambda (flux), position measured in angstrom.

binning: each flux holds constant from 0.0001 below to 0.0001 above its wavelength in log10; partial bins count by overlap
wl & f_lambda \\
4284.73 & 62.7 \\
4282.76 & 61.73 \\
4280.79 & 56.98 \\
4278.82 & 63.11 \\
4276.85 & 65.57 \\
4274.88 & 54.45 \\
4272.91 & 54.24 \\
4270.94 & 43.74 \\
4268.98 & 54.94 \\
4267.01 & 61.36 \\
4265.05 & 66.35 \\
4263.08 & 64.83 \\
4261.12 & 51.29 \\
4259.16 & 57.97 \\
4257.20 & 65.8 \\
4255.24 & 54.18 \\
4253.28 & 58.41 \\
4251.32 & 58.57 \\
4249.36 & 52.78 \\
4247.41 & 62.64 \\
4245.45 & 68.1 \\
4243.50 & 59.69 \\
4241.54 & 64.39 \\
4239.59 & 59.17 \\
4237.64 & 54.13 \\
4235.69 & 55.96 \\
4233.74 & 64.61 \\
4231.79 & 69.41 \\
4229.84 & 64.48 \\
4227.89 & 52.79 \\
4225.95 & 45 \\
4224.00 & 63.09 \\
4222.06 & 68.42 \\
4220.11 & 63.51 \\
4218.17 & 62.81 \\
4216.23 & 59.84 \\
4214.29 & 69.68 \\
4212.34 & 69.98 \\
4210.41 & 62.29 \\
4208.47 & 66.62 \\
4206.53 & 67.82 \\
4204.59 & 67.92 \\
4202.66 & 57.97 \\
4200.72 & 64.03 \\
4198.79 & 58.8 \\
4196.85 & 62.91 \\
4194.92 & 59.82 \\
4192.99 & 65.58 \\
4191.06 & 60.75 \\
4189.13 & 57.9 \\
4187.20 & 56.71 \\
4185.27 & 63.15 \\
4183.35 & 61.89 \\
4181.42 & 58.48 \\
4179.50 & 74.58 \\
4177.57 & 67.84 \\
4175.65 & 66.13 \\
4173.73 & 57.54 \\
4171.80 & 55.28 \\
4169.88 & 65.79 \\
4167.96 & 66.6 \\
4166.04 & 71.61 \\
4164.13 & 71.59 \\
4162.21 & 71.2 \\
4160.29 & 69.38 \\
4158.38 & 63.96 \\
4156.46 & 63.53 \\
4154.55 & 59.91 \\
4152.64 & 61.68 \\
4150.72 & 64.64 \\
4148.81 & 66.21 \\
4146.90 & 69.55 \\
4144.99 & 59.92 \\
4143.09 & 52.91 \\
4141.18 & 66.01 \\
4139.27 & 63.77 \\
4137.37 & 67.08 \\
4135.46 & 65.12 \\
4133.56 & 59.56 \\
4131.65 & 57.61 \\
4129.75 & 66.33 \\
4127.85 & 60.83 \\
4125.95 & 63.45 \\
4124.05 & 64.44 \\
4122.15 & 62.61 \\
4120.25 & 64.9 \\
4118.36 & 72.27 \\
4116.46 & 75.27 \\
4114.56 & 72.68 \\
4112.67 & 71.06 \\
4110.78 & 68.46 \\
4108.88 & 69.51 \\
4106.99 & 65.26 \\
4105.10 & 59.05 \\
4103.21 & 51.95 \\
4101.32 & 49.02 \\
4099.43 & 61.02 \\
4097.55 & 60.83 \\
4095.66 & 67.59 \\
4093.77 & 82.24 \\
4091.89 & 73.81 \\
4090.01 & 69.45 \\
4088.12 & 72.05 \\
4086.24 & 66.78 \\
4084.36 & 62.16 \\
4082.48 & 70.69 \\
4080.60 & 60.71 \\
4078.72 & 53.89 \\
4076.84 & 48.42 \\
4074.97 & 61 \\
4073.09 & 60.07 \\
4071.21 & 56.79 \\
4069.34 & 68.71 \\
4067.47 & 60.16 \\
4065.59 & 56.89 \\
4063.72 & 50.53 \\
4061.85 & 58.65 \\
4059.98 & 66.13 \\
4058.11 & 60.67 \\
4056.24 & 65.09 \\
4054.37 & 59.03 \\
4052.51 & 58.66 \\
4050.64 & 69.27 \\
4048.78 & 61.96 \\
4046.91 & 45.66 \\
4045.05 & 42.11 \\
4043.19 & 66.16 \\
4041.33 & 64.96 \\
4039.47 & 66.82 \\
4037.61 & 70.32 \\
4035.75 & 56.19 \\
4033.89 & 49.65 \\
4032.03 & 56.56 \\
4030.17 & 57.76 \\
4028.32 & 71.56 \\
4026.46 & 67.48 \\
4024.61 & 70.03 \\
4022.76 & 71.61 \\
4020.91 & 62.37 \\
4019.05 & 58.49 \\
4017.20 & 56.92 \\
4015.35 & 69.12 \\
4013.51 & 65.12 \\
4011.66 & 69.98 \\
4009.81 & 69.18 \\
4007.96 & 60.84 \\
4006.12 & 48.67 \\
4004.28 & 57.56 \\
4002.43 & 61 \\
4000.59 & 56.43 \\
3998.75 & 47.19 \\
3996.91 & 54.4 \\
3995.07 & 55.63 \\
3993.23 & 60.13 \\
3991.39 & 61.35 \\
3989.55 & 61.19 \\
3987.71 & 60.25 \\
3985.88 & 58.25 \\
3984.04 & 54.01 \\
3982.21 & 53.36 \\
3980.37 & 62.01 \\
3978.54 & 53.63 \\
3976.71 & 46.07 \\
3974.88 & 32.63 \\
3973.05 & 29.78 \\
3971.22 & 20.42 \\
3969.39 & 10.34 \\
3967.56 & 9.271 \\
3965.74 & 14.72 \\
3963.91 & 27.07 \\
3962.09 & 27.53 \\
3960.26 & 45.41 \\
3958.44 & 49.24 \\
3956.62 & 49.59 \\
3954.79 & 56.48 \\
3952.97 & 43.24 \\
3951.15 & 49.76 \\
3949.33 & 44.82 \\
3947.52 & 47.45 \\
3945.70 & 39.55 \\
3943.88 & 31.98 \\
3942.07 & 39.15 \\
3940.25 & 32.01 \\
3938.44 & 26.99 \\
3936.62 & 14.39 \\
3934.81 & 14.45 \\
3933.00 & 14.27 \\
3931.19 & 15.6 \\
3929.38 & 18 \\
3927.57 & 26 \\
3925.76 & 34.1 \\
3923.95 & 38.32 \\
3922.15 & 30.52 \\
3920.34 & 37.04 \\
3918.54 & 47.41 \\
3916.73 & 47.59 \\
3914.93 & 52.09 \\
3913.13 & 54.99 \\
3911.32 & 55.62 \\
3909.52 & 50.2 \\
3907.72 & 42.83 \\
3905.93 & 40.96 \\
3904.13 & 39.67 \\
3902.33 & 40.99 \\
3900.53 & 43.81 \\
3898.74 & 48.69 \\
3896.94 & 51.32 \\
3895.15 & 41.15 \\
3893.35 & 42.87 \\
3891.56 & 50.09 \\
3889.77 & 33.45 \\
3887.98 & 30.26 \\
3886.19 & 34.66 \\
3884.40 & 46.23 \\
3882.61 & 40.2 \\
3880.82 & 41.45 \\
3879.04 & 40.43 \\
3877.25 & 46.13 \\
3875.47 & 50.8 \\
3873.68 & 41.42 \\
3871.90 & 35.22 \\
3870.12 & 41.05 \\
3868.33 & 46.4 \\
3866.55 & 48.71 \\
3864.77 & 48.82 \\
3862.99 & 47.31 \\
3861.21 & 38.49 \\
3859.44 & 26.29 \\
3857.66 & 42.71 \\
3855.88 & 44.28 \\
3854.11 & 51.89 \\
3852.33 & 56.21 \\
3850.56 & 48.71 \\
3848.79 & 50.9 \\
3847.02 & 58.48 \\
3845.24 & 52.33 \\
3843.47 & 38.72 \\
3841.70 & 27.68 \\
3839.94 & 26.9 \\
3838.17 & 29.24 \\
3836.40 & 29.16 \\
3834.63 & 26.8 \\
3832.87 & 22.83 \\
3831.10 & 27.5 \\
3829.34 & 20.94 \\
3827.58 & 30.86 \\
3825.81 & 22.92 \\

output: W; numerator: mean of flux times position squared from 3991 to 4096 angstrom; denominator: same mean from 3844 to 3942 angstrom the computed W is 1.64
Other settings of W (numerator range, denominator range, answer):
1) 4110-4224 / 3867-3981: 1.91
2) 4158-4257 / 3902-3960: 1.87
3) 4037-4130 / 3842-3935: 1.68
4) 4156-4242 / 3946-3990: 1.70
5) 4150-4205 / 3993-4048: 1.14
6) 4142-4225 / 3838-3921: 1.70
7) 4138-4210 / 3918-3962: 2.04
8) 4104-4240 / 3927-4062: 1.40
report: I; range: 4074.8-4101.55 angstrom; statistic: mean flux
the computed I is 64.5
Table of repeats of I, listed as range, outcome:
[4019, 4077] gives 60.8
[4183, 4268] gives 61.4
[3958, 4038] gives 52.3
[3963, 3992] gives 40.7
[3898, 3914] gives 46.4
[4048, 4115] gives 63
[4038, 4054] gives 59.8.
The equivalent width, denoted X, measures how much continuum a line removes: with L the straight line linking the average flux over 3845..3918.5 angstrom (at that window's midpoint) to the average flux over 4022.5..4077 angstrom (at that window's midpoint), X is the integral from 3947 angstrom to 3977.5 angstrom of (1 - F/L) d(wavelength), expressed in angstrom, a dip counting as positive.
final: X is 9.9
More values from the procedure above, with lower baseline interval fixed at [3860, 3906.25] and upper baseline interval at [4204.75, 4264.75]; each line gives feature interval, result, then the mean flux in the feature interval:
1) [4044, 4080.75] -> -4.2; 58.2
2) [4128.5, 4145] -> -1.8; 62.1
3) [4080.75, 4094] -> -4.0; 69.8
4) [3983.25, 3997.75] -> -3.0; 58.2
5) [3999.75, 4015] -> -3.8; 61.5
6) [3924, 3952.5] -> 9.5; 30.4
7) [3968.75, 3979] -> 3.4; 31.8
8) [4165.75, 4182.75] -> -1.9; 64.5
